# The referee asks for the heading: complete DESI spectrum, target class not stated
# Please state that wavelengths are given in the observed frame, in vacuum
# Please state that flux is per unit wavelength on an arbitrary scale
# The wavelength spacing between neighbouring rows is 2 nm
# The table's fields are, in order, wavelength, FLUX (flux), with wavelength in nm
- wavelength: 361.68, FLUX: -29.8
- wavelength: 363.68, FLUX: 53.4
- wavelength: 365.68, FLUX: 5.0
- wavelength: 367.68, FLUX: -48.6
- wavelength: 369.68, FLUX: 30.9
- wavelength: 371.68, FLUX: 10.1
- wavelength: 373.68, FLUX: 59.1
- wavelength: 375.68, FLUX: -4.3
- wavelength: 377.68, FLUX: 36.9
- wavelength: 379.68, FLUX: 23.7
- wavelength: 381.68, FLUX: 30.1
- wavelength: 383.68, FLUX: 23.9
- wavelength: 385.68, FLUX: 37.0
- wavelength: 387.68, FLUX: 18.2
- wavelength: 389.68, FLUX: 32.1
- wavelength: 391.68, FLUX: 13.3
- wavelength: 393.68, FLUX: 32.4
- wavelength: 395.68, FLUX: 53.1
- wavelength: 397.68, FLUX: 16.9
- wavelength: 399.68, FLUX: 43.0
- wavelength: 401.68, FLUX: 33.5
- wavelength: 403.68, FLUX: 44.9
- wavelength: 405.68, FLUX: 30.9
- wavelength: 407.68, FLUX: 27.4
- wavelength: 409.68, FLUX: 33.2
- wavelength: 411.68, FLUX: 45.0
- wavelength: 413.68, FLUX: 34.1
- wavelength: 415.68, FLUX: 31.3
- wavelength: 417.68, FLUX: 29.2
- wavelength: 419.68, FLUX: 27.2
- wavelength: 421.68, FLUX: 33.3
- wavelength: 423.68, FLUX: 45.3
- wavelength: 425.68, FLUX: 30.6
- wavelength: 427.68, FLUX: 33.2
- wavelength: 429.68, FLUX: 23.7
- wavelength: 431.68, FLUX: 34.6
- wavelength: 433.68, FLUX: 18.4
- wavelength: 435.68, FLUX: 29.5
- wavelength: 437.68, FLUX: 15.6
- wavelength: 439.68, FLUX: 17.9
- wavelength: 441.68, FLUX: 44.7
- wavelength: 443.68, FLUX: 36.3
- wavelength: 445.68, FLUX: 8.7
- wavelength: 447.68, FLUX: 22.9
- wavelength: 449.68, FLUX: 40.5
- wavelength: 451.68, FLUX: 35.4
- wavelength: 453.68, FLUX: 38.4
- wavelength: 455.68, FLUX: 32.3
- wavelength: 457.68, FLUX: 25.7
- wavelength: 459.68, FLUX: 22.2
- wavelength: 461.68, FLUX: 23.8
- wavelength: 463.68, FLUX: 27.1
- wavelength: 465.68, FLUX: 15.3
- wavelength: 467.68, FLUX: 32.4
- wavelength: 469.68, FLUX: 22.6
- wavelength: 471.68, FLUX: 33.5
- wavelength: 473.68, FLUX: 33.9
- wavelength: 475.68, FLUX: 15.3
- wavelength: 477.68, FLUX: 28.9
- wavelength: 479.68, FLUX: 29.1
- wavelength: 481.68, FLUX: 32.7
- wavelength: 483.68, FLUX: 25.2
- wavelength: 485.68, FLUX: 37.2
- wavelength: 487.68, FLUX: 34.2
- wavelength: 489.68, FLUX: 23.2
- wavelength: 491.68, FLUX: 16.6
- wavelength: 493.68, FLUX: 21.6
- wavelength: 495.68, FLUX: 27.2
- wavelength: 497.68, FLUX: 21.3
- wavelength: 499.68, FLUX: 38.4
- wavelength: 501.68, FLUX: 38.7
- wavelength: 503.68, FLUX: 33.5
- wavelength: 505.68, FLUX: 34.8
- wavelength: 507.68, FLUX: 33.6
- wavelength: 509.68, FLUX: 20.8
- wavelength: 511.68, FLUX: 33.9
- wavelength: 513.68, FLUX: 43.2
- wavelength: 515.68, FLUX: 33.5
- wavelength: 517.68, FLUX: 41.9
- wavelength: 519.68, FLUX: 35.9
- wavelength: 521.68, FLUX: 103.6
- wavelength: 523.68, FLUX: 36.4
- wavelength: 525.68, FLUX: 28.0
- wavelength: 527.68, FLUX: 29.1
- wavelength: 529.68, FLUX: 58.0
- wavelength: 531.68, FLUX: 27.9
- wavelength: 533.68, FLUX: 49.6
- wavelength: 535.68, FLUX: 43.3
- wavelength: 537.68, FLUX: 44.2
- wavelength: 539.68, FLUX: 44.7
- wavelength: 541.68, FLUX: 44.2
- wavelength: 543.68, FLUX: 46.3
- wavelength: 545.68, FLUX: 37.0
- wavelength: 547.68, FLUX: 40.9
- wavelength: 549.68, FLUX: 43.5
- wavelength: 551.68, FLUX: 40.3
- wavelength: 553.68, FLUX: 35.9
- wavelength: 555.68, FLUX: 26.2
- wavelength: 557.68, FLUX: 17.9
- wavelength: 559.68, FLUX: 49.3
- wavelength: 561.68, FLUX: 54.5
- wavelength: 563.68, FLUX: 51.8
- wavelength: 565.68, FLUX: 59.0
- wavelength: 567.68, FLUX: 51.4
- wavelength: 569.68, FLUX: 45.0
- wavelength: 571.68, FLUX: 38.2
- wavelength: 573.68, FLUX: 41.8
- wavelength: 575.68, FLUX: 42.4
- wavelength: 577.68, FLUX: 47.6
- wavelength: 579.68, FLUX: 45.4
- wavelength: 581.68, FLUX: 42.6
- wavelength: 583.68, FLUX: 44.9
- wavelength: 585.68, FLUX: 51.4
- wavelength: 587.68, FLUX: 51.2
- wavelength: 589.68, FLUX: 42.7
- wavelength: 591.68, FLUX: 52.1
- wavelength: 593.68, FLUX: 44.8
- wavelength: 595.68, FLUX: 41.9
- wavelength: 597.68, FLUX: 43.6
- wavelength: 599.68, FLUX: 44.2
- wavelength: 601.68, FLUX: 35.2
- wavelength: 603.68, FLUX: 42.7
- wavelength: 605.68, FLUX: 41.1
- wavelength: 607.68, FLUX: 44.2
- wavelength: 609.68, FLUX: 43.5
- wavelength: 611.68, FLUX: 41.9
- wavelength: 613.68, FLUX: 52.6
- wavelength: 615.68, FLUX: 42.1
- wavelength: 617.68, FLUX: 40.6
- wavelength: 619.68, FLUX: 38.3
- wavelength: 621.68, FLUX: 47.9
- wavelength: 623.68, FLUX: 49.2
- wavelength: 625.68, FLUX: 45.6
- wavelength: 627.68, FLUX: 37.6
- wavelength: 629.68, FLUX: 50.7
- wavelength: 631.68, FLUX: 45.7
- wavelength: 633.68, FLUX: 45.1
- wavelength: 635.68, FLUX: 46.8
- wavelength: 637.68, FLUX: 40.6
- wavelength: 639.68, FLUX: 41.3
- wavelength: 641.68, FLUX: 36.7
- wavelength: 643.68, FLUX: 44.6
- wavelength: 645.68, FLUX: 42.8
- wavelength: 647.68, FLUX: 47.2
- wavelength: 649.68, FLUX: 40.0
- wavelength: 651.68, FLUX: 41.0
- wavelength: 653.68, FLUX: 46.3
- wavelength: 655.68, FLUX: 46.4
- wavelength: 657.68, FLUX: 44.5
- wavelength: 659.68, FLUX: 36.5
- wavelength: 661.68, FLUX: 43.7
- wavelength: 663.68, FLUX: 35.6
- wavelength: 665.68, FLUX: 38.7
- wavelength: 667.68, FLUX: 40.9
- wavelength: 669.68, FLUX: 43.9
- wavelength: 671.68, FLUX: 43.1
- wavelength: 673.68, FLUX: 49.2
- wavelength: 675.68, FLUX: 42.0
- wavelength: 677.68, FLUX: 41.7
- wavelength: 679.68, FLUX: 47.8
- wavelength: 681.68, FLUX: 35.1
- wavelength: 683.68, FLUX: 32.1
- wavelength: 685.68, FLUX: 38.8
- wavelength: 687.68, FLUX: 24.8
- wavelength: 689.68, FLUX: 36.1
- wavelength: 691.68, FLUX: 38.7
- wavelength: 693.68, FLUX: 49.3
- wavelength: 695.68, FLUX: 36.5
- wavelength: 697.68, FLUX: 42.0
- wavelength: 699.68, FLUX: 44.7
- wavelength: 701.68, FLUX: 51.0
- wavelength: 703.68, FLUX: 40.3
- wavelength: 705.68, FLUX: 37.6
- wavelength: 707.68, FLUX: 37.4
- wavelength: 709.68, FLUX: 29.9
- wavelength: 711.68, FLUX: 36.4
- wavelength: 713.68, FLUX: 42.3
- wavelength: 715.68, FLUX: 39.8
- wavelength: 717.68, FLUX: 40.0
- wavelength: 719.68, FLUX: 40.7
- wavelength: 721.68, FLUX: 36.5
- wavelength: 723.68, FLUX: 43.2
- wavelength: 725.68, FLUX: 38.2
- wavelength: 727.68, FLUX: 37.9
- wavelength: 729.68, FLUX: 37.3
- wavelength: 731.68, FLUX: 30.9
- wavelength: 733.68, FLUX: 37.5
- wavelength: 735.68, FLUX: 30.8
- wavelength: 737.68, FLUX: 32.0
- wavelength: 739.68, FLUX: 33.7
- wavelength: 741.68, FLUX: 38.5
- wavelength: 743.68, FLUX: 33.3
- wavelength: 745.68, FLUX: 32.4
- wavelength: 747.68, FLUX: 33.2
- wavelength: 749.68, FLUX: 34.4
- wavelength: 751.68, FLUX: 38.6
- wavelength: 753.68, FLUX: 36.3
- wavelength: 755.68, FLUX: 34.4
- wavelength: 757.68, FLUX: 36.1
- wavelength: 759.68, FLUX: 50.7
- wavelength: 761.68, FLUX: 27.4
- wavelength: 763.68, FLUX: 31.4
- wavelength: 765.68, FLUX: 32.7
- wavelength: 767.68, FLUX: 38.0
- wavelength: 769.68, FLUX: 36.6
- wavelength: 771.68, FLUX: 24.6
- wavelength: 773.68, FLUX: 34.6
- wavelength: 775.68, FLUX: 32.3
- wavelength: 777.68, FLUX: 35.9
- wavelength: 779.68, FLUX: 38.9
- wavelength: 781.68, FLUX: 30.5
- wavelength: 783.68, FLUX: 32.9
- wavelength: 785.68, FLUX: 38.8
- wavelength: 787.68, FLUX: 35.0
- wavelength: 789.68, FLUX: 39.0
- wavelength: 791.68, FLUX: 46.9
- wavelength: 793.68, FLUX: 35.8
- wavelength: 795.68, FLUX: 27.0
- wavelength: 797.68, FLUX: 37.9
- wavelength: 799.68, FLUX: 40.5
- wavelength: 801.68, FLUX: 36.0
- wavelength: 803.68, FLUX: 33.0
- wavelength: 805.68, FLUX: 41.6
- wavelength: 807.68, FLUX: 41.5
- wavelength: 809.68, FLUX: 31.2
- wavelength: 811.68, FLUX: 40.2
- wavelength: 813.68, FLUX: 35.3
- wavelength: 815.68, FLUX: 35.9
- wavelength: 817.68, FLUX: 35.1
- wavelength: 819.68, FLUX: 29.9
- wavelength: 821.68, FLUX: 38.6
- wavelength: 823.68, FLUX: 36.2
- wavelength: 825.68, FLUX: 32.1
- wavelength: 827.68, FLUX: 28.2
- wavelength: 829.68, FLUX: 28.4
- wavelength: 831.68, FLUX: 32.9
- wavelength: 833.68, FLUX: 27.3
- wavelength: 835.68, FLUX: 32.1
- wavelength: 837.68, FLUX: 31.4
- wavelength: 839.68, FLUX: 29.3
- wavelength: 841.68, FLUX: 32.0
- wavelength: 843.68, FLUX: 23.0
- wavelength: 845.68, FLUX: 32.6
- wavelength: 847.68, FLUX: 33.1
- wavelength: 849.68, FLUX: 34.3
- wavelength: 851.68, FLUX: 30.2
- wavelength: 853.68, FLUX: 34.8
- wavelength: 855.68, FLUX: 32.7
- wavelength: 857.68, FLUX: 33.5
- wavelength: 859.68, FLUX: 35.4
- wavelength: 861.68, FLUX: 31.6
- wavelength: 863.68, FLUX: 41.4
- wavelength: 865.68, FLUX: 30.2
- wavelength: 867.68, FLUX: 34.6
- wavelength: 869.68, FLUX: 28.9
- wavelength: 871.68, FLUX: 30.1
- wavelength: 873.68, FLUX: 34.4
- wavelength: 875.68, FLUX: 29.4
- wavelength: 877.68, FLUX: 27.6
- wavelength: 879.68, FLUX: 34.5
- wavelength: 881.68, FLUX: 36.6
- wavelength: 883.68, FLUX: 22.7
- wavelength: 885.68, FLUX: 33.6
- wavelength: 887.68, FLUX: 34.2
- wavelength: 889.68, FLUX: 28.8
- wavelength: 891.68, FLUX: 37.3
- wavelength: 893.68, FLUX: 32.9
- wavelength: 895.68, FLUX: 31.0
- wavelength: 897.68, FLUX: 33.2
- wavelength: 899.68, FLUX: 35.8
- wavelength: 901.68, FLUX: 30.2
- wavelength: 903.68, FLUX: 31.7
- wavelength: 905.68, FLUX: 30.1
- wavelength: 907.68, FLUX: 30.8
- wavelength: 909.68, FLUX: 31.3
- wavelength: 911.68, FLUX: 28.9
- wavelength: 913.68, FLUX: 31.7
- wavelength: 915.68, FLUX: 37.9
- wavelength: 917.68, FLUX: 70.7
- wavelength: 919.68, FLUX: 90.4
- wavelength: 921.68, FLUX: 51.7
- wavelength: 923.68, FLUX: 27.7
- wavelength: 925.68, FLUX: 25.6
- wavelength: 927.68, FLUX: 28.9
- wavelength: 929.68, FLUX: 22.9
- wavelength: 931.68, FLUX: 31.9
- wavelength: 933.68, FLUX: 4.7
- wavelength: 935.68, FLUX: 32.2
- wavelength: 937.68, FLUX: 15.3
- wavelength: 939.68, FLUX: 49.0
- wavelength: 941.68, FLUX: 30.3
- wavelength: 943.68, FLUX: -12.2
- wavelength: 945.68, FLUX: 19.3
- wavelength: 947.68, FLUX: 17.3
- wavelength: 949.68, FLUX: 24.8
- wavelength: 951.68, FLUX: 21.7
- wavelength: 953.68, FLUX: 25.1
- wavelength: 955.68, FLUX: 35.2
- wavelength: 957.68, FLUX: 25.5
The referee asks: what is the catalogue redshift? 0.40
